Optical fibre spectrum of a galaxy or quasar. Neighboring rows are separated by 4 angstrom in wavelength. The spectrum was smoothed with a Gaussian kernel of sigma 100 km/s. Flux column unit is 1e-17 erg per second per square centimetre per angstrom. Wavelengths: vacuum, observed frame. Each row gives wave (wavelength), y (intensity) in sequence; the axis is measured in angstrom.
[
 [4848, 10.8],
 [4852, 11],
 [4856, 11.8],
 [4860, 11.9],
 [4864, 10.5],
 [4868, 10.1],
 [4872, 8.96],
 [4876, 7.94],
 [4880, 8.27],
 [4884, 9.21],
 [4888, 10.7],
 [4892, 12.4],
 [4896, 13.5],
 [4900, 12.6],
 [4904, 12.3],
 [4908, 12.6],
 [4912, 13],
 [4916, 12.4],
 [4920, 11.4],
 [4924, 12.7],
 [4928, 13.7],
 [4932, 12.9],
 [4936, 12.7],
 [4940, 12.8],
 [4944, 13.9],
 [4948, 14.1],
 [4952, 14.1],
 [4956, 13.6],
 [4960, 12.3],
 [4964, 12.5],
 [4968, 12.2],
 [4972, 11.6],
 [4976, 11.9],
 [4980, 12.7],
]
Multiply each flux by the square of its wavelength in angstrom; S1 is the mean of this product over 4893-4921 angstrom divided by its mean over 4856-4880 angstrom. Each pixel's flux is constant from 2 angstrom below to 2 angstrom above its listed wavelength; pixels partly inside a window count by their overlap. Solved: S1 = 1.29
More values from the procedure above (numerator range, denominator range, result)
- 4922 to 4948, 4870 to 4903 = 1.28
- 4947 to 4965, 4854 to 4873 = 1.29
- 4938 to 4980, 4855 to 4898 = 1.28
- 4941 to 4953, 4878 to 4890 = 1.52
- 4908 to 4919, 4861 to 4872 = 1.26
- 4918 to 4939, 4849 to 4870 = 1.18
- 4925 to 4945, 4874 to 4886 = 1.59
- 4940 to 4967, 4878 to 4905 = 1.21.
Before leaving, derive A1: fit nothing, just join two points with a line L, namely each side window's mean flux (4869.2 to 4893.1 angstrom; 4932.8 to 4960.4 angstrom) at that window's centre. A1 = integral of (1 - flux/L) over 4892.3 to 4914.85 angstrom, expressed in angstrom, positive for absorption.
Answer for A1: -4.1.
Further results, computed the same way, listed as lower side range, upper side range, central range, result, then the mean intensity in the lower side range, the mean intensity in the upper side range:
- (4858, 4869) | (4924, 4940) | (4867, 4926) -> 3.6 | 10.9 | 13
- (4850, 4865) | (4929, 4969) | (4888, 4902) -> -0.5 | 11.4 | 13.1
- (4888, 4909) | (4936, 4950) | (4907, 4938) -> 0.8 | 12.5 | 13.5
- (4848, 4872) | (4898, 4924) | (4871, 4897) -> 3.5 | 10.9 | 12.4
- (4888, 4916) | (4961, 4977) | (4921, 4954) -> -2.7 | 12.6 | 12.1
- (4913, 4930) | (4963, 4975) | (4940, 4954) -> -1.8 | 12.6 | 12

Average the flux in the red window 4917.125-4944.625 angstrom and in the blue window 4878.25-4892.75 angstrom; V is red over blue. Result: 1.28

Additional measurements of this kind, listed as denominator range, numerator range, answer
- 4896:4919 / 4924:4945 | 1.04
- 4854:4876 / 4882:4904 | 1.13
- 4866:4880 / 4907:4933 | 1.42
